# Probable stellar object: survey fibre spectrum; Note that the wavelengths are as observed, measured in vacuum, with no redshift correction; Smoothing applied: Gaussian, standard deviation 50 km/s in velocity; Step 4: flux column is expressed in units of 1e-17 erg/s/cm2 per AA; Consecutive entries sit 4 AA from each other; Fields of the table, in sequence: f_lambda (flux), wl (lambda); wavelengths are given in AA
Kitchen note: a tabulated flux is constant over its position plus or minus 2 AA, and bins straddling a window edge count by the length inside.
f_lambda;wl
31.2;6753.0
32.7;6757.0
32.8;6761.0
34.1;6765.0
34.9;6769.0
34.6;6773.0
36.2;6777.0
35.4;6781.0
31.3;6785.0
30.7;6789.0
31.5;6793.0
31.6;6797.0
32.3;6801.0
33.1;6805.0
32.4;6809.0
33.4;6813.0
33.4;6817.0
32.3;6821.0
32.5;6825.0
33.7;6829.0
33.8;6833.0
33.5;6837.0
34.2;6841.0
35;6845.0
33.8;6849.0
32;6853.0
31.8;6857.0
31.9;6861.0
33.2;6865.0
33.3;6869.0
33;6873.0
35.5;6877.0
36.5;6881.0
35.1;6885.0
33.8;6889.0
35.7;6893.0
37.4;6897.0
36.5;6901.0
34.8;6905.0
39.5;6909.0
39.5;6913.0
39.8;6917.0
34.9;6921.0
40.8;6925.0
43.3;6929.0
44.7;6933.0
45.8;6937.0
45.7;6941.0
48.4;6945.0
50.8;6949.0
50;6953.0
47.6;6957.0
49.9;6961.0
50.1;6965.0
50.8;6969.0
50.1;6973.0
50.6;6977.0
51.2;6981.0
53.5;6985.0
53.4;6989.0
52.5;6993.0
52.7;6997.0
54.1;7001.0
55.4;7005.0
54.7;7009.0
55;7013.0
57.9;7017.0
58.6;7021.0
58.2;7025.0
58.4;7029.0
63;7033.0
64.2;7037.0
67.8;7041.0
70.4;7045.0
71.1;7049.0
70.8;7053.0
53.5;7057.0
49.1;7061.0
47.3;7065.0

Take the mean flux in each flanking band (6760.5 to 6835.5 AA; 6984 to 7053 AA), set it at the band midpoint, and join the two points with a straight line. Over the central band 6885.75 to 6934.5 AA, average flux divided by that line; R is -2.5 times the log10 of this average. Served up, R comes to 0.21 mag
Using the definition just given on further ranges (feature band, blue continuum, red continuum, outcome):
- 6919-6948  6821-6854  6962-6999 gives 0.05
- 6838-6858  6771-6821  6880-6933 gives 0.06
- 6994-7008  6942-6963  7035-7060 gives 0.07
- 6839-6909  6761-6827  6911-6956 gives 0.14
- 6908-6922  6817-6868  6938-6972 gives 0.13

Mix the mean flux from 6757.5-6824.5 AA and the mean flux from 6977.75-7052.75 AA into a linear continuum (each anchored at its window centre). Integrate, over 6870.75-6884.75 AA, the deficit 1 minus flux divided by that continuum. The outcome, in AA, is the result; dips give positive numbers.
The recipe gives 2.6 AA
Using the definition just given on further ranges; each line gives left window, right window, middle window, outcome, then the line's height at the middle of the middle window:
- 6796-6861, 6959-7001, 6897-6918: 2.4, 42.7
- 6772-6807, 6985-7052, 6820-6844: 2.8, 37.8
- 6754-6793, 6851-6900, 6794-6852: 1.1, 33.8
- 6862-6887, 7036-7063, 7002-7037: 0.5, 58.8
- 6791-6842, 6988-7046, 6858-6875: 2.8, 39.2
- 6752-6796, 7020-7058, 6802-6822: 2.5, 37.6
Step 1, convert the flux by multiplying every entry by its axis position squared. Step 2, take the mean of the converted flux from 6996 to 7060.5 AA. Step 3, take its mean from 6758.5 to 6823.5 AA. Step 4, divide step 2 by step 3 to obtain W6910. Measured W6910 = 1.95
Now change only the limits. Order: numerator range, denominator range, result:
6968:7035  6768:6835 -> 1.75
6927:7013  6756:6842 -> 1.60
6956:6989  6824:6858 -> 1.58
